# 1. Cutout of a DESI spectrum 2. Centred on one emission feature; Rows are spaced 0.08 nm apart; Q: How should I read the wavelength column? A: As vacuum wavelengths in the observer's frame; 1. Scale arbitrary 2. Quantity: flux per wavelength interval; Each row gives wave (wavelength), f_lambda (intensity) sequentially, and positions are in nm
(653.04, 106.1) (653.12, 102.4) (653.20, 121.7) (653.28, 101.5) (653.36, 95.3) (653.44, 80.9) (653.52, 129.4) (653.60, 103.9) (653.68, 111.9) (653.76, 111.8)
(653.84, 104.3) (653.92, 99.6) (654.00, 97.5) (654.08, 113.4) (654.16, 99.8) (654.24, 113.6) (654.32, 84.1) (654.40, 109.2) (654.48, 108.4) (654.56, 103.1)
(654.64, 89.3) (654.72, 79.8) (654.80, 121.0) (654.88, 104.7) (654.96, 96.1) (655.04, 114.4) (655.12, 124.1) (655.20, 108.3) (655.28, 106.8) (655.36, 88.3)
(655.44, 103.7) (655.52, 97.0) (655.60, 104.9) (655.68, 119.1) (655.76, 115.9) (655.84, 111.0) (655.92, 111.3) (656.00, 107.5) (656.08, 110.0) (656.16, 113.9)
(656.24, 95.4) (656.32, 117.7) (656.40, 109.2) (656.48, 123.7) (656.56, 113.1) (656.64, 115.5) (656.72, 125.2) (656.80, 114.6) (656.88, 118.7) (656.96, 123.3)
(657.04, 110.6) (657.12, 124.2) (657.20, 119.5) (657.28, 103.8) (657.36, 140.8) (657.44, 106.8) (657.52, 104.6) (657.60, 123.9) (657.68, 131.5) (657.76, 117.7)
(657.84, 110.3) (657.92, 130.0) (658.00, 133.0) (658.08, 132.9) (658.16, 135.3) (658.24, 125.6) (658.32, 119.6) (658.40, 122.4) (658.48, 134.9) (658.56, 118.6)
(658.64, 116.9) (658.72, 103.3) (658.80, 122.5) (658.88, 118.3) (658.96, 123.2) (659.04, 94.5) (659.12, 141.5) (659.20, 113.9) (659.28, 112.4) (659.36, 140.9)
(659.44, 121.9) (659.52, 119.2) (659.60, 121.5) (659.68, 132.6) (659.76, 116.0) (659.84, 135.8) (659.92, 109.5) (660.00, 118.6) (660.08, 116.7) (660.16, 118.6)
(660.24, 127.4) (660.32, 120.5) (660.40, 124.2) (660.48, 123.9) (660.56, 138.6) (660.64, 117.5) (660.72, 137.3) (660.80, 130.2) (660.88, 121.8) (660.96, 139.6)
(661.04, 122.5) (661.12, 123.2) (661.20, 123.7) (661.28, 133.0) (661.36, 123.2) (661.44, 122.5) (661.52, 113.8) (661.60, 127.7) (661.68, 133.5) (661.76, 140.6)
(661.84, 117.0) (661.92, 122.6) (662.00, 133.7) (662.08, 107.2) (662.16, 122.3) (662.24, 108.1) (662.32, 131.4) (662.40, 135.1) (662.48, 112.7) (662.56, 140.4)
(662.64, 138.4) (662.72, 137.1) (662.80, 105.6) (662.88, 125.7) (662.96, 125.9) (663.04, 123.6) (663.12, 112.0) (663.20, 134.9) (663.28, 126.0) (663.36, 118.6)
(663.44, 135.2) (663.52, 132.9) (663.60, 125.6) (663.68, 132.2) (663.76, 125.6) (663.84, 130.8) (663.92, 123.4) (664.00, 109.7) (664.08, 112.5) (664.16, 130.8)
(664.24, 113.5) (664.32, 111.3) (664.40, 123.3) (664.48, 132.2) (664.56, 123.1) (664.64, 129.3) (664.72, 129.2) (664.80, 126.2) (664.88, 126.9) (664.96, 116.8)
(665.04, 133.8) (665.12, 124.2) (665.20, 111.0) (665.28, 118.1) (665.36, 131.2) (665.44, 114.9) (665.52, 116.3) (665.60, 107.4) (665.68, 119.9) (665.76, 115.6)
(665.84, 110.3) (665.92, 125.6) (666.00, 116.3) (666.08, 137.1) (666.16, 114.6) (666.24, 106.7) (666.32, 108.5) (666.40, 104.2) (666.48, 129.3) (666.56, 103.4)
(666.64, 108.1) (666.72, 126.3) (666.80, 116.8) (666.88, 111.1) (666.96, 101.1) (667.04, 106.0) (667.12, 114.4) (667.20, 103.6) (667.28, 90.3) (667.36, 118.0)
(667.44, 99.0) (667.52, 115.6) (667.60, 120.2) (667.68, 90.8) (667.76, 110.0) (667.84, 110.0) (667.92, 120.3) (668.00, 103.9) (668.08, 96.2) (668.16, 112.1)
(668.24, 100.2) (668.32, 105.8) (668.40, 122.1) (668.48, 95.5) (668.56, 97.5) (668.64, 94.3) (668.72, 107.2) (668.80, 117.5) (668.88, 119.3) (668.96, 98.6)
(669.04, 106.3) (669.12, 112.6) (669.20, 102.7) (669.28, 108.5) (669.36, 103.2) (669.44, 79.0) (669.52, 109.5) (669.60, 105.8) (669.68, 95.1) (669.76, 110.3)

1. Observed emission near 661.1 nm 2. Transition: C III]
